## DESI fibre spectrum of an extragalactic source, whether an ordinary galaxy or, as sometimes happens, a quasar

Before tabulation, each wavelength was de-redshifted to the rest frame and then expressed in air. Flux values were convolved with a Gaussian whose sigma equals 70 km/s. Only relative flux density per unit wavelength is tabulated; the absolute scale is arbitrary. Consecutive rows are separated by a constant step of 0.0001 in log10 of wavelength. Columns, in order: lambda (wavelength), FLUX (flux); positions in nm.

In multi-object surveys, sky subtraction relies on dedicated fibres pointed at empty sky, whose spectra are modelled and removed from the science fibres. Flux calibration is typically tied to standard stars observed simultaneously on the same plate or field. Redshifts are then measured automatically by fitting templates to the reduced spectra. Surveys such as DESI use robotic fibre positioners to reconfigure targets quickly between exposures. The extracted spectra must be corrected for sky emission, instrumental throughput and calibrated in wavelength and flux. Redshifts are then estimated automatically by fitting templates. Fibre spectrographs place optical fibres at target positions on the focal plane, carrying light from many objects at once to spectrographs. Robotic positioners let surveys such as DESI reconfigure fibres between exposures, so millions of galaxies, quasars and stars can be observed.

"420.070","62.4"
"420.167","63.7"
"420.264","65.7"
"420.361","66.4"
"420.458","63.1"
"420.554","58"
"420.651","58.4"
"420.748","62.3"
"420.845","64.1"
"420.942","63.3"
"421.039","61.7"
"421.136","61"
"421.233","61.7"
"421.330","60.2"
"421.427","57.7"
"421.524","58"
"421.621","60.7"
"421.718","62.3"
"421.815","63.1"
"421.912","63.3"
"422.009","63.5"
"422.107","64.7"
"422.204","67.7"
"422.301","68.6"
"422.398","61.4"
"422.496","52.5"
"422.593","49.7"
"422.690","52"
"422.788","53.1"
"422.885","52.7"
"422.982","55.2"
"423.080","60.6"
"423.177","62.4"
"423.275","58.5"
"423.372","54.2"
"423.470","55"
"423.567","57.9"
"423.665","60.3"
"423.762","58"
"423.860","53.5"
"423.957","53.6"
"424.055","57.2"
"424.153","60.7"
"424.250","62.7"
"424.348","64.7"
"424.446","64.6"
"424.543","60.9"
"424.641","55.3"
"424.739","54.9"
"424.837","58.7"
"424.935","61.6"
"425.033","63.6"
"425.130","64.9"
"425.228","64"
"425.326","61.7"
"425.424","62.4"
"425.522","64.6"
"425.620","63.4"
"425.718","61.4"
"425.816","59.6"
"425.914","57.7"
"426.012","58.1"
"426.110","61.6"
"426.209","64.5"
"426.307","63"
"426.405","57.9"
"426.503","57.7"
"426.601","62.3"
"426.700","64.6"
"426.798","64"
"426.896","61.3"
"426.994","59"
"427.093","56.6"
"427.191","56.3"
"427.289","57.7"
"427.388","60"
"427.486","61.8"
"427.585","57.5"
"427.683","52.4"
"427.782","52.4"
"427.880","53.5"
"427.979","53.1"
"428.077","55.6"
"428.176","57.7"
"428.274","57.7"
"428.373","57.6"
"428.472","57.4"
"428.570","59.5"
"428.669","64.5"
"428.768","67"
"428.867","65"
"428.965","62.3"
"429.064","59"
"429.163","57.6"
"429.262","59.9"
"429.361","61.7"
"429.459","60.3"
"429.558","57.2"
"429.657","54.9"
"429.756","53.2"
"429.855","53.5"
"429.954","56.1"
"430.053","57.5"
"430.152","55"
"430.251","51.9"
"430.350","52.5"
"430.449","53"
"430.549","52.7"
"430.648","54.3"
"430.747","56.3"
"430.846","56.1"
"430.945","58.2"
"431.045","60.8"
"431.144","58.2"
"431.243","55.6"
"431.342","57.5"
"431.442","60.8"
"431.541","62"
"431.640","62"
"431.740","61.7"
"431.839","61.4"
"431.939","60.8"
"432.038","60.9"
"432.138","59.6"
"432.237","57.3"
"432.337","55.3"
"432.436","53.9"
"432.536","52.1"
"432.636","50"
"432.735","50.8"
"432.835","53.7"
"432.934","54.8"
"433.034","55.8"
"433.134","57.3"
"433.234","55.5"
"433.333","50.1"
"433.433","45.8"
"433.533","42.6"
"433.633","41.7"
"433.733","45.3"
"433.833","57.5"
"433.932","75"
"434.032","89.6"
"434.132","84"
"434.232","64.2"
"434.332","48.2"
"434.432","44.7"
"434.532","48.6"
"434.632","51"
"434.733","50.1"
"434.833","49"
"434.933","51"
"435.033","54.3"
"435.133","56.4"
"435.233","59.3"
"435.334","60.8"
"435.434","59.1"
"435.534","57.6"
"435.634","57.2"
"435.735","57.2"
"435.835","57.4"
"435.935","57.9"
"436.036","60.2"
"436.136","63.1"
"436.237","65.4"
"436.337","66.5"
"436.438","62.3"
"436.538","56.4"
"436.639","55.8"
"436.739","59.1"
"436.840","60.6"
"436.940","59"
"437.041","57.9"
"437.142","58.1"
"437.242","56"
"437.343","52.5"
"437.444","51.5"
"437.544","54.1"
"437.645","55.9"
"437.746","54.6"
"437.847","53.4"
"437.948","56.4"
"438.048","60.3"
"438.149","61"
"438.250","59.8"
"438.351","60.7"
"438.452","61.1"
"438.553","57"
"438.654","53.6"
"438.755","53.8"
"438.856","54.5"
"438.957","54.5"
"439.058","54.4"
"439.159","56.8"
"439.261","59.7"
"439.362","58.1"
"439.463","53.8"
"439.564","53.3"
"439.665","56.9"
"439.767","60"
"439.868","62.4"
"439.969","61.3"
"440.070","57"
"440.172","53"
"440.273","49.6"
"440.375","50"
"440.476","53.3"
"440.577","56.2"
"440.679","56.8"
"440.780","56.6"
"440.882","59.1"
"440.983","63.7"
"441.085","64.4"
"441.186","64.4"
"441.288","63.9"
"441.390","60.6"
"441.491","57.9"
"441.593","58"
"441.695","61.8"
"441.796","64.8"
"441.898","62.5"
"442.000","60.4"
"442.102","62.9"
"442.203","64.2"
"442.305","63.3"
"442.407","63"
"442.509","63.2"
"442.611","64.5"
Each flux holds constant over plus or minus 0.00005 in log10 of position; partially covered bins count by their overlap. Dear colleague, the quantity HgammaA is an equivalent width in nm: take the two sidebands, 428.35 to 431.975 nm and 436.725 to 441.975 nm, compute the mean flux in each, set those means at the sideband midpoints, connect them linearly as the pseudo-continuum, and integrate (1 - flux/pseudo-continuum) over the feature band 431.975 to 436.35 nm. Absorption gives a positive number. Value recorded 0.11 nm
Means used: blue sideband 58.2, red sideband 57.6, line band 56.5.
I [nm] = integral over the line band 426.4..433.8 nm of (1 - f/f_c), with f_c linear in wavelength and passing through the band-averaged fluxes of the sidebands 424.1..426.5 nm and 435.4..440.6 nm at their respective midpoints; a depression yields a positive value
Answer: 0.38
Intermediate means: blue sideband 61.3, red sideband 57.3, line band 56.7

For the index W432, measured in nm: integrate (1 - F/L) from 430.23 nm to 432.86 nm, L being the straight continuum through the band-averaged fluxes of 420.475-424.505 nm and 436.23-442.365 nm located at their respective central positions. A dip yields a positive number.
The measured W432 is 0.09 nm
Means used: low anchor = 59.6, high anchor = 58.2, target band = 56.7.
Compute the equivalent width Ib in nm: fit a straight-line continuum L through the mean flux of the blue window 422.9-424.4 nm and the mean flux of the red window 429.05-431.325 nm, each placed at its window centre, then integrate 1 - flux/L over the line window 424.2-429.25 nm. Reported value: -0.24 nm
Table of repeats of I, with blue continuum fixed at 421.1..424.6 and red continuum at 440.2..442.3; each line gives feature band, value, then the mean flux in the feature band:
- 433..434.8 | 0.11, 55.9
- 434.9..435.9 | 0.04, 57.2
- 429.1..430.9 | 0.11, 55.8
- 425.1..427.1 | -0.07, 61.5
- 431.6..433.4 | 0.10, 56.1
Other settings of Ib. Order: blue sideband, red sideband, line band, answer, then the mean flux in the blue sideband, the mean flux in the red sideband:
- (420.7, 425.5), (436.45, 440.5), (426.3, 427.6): -0.02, 59.9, 56.5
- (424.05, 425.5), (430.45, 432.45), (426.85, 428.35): 0.08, 61.4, 58.2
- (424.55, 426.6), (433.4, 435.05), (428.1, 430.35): 0.01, 60.9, 55.6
